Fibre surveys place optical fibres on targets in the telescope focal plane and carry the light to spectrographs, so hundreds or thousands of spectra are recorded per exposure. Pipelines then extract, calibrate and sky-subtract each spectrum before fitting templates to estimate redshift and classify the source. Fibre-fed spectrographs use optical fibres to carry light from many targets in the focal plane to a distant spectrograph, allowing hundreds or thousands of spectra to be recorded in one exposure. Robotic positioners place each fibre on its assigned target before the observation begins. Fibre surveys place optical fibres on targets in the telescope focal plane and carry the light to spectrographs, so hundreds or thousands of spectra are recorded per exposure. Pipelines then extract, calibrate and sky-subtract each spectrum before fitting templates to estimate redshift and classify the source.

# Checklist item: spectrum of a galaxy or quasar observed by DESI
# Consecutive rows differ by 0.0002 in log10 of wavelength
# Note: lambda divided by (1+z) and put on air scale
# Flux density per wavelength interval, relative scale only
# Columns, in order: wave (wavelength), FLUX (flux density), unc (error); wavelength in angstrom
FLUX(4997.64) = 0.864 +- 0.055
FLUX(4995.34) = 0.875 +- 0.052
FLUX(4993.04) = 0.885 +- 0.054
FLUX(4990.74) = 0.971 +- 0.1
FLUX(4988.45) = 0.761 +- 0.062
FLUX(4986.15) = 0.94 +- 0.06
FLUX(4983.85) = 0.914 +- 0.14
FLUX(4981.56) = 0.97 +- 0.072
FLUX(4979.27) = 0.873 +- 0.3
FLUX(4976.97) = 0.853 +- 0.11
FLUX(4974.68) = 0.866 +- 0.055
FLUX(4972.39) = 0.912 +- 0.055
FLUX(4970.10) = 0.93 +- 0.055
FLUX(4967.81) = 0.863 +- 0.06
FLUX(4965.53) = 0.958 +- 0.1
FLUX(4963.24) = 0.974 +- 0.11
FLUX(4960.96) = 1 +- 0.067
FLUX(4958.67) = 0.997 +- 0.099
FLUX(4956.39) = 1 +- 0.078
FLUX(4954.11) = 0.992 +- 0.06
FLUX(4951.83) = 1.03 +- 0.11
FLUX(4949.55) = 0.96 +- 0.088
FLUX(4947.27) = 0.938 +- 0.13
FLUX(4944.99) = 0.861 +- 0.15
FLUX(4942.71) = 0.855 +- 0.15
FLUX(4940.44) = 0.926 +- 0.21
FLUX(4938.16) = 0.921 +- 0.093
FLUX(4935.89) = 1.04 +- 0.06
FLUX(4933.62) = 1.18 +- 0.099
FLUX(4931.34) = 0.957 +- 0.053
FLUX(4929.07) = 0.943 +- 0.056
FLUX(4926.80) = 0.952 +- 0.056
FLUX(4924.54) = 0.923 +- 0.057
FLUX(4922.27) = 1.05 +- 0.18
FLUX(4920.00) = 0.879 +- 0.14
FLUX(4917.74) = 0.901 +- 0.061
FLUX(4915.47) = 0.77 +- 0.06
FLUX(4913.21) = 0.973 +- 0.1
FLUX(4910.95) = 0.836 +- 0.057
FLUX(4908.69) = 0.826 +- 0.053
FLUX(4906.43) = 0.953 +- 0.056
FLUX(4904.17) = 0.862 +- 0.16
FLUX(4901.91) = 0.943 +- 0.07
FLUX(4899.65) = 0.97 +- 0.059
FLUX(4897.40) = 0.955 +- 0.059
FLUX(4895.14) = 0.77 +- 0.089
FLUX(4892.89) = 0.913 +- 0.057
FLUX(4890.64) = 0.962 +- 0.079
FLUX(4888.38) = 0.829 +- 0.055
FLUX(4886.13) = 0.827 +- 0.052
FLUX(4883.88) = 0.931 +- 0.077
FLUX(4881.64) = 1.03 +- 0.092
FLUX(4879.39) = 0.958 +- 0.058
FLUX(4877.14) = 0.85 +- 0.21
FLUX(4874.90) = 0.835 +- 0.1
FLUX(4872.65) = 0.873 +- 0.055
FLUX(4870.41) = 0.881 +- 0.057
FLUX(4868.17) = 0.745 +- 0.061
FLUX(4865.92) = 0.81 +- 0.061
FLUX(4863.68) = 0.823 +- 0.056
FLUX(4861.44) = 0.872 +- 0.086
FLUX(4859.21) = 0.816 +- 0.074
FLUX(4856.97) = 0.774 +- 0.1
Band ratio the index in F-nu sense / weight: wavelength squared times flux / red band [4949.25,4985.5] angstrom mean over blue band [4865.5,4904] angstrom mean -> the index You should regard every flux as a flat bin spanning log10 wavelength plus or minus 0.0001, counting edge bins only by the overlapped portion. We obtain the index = 1.1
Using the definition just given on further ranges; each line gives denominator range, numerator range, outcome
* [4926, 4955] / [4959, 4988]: 0.96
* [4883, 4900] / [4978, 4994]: 1.05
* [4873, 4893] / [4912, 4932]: 1.04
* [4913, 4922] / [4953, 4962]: 1.14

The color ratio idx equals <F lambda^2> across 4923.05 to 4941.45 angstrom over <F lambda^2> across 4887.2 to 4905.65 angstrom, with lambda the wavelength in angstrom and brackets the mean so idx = 1.1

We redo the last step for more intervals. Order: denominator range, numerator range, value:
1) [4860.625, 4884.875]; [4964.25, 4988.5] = 1.08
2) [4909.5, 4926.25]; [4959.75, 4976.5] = 1.04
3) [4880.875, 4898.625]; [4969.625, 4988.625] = 1.03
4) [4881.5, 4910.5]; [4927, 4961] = 1.10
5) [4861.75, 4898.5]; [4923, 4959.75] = 1.14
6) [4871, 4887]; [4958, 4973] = 1.09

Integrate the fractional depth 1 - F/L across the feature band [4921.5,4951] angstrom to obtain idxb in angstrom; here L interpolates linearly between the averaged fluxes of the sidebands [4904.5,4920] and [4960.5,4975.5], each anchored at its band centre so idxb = -2.1 angstrom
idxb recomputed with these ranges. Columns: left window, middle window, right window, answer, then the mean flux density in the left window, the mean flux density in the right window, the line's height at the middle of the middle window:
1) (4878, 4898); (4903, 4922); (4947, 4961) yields 1.1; 0.906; 0.99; 0.937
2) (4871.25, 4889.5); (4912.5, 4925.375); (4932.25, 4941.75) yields 0.8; 0.892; 1.01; 0.974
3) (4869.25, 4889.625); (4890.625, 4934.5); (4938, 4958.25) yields -0.3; 0.891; 0.946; 0.917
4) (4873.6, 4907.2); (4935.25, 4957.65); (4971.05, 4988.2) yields -1.3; 0.905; 0.897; 0.9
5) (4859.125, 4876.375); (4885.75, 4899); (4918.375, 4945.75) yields 0.0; 0.833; 0.958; 0.881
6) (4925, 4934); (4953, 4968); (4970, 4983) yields -0.8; 0.987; 0.899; 0.929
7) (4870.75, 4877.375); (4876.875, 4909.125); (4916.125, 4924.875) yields -0.8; 0.857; 0.93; 0.887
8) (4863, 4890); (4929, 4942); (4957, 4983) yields -1.3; 0.868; 0.928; 0.906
